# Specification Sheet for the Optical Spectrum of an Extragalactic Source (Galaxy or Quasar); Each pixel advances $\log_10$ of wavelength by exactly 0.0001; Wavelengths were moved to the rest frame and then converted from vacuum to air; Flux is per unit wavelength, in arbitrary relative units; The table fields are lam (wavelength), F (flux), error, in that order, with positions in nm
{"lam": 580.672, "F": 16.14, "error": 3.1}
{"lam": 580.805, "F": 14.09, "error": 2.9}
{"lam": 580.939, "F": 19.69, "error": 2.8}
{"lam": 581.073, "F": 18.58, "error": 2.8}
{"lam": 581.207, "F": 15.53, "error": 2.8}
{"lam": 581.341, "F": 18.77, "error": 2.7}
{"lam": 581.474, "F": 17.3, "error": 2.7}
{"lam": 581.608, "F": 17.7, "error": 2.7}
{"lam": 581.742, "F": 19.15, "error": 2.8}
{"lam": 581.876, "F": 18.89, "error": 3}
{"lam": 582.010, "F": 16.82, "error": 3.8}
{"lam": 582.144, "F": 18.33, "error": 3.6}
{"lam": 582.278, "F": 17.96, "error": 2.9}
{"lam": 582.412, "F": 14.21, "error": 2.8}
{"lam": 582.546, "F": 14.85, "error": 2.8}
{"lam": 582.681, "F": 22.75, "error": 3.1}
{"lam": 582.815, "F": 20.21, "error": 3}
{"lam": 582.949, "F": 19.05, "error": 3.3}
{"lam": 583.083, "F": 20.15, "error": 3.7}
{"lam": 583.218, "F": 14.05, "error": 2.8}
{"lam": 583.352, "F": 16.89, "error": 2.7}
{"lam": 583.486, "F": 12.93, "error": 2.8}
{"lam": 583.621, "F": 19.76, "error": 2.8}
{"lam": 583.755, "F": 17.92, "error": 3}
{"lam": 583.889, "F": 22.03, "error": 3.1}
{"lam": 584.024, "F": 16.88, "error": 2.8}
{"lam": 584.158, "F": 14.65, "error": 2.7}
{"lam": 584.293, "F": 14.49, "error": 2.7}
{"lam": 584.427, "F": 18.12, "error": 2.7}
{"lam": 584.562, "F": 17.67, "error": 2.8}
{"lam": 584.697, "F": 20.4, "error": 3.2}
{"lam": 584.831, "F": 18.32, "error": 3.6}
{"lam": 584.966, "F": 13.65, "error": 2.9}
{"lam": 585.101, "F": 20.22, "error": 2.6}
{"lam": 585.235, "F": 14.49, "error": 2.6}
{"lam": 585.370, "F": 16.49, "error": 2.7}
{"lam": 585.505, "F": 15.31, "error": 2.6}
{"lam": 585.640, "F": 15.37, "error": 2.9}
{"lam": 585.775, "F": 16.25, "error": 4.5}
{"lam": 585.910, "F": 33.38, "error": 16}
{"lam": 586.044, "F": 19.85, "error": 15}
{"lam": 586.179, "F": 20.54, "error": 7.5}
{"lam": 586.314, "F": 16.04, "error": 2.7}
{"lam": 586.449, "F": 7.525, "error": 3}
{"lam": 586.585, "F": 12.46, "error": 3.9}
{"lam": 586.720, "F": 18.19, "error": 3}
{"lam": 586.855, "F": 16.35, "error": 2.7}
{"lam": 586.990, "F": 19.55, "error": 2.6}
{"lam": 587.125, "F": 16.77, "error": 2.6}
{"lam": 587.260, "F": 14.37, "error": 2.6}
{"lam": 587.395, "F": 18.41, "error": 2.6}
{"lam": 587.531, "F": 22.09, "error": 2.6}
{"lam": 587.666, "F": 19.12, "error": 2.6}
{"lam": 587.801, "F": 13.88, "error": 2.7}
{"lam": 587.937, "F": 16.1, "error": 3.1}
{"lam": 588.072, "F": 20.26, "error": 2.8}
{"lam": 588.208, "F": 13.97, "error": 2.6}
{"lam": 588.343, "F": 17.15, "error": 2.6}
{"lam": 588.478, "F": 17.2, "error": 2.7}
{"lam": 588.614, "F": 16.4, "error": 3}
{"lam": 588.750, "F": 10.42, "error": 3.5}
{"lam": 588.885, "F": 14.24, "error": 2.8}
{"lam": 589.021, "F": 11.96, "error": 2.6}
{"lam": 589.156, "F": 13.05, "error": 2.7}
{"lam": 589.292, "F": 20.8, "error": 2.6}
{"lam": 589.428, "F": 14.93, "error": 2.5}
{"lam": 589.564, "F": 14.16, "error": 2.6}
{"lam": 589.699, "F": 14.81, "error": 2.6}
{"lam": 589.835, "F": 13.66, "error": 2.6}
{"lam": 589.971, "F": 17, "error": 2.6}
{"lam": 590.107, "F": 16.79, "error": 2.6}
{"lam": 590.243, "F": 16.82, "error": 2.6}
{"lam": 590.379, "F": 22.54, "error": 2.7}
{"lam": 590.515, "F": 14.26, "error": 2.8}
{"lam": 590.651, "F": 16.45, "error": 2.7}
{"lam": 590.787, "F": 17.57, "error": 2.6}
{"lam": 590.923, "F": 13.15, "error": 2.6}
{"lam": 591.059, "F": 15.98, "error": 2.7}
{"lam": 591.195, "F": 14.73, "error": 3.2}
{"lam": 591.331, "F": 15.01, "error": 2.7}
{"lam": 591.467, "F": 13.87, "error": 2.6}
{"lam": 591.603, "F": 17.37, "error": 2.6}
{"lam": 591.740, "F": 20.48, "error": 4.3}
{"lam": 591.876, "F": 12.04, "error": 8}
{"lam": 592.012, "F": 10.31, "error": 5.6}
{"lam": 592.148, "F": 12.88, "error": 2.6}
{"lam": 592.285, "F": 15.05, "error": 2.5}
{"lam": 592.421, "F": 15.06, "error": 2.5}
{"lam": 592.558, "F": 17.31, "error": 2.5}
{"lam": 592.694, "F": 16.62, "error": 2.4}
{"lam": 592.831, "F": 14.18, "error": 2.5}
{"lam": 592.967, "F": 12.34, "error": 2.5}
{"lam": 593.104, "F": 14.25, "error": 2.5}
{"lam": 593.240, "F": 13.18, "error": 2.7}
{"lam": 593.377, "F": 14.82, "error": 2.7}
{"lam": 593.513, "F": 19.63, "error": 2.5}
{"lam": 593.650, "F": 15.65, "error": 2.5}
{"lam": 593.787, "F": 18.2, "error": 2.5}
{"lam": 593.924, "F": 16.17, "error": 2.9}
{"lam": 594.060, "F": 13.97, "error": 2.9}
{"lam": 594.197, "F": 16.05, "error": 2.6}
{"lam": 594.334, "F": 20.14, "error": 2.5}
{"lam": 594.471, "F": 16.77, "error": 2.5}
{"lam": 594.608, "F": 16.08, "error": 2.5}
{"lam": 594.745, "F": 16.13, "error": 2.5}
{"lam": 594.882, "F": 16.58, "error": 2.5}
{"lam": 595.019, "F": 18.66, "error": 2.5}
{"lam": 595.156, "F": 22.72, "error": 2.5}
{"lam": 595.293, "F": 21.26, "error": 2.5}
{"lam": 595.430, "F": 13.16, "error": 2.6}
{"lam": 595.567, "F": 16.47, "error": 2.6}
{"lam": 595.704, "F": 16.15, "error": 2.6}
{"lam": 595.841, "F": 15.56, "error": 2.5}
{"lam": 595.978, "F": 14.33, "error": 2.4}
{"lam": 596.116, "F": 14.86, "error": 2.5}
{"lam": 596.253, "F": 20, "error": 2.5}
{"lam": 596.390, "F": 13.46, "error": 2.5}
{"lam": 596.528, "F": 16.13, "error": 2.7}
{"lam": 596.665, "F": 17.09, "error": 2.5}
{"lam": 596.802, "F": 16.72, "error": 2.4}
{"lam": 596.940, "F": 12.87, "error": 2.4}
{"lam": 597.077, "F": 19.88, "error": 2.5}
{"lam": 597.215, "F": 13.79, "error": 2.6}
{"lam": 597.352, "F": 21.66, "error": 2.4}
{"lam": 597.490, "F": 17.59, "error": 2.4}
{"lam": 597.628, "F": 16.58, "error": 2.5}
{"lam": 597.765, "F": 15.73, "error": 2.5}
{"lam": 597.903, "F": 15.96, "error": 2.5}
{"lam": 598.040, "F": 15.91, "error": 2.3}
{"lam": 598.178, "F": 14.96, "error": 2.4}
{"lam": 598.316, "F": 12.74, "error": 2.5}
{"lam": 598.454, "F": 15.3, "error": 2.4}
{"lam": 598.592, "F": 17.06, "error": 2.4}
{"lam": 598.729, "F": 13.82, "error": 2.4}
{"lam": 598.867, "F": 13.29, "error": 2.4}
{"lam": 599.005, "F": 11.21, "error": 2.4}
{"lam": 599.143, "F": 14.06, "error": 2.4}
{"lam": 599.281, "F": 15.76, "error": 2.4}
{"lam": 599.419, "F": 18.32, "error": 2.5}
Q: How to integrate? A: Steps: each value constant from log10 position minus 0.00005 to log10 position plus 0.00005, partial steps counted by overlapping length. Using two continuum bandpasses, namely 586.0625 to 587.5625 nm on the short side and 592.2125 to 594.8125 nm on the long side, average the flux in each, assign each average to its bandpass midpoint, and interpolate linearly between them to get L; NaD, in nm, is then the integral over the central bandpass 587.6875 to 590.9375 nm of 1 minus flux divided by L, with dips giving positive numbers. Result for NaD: 0.09 nm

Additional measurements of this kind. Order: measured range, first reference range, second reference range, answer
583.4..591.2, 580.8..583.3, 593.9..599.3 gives 0.26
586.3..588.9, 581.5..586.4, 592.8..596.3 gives 0.20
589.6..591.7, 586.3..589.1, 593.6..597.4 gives 0.02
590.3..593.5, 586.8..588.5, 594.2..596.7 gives 0.35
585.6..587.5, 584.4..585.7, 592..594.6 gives -0.10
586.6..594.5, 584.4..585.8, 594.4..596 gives 0.51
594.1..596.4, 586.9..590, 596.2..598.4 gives -0.11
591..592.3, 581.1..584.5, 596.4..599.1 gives 0.13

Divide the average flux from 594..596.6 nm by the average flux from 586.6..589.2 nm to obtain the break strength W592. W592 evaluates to 1.03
